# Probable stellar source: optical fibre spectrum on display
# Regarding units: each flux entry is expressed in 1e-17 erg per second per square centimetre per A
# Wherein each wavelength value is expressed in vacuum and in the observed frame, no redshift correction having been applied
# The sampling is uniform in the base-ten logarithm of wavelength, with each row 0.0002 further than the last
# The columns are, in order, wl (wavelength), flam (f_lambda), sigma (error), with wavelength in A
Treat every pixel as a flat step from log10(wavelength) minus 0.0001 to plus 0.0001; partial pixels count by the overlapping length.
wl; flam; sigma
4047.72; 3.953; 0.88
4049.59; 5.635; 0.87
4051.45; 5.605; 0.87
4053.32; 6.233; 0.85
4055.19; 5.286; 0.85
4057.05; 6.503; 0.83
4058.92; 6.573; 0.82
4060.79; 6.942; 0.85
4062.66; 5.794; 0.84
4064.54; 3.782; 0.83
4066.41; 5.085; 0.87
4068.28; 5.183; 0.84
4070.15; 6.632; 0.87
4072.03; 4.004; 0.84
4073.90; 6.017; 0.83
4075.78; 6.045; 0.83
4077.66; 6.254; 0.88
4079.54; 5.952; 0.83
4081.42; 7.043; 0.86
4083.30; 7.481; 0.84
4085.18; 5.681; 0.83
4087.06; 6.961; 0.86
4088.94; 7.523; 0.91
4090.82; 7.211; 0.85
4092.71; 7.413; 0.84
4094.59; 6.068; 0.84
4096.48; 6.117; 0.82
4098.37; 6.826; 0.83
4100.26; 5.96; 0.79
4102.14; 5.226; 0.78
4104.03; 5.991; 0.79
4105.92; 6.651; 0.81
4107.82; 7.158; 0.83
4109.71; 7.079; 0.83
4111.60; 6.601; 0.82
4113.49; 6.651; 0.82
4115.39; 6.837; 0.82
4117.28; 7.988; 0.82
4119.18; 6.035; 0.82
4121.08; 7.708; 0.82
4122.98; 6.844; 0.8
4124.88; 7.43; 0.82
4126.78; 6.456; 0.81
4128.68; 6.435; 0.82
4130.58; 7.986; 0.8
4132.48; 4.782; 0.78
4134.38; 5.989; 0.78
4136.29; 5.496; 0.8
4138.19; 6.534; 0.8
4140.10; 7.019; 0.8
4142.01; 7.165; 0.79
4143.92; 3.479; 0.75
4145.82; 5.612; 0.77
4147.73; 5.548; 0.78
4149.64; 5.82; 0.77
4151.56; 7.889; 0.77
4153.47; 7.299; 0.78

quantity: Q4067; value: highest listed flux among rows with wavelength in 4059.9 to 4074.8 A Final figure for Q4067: 6.942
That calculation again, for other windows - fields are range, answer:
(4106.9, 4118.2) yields 7.988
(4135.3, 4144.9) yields 7.165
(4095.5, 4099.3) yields 6.826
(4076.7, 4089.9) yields 7.523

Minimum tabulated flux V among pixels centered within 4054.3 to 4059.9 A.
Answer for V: 5.286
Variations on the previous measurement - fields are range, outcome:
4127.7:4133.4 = 4.782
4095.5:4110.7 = 5.226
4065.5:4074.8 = 4.004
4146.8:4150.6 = 5.548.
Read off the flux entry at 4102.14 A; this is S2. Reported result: 5.226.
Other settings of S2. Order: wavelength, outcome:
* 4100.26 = 5.96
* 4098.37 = 6.826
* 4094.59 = 6.068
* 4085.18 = 5.681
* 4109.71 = 7.079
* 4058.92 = 6.573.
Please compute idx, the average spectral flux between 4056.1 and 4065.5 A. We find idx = 5.91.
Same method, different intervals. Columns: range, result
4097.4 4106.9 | 6.13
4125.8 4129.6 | 6.45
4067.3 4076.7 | 5.58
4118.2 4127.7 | 6.89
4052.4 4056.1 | 5.76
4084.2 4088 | 6.34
